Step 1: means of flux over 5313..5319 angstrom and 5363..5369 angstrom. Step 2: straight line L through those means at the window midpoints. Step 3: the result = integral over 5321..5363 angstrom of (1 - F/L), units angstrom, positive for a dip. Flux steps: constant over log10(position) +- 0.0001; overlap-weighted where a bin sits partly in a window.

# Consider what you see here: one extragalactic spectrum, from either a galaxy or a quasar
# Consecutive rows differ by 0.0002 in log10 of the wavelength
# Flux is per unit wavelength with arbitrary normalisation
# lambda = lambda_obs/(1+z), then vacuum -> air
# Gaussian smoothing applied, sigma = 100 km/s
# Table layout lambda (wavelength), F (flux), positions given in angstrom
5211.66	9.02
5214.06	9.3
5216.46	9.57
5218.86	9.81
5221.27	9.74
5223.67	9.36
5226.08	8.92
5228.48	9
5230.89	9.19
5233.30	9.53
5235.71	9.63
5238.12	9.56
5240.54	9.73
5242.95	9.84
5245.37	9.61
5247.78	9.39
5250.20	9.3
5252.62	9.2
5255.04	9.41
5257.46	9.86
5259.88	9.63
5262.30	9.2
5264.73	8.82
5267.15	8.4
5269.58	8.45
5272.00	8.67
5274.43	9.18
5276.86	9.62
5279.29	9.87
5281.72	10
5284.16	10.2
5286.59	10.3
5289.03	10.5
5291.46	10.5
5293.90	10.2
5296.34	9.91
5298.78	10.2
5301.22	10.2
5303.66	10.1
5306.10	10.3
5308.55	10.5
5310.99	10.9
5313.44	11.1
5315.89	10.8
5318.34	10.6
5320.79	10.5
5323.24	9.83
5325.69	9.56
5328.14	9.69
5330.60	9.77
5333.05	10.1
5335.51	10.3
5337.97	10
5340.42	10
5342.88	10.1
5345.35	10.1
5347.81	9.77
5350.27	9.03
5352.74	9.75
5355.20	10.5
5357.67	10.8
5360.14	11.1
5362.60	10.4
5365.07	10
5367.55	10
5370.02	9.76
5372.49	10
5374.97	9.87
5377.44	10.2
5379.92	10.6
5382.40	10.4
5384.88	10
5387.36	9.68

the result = 1.4 angstrom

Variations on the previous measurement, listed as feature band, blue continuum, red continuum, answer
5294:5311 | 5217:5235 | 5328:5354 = -0.94 angstrom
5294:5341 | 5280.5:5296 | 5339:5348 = -0.46 angstrom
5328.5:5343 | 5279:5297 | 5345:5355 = -0.28 angstrom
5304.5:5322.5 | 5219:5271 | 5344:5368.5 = -1.48 angstrom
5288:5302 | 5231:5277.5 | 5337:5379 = -0.93 angstrom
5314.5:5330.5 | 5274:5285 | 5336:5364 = -0.22 angstrom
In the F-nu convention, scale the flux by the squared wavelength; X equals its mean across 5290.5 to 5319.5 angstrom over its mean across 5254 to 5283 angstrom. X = 1.14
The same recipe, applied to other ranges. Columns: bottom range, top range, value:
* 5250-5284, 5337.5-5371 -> 1.12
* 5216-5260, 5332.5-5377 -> 1.11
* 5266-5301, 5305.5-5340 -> 1.07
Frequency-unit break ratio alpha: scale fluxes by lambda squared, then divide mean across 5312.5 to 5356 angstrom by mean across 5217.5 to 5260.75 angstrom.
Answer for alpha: 1.1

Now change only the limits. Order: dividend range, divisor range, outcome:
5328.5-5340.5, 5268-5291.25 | 1.06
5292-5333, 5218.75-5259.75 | 1.11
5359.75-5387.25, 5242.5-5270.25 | 1.15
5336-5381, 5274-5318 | 1.01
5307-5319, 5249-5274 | 1.21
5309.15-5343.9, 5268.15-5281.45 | 1.13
